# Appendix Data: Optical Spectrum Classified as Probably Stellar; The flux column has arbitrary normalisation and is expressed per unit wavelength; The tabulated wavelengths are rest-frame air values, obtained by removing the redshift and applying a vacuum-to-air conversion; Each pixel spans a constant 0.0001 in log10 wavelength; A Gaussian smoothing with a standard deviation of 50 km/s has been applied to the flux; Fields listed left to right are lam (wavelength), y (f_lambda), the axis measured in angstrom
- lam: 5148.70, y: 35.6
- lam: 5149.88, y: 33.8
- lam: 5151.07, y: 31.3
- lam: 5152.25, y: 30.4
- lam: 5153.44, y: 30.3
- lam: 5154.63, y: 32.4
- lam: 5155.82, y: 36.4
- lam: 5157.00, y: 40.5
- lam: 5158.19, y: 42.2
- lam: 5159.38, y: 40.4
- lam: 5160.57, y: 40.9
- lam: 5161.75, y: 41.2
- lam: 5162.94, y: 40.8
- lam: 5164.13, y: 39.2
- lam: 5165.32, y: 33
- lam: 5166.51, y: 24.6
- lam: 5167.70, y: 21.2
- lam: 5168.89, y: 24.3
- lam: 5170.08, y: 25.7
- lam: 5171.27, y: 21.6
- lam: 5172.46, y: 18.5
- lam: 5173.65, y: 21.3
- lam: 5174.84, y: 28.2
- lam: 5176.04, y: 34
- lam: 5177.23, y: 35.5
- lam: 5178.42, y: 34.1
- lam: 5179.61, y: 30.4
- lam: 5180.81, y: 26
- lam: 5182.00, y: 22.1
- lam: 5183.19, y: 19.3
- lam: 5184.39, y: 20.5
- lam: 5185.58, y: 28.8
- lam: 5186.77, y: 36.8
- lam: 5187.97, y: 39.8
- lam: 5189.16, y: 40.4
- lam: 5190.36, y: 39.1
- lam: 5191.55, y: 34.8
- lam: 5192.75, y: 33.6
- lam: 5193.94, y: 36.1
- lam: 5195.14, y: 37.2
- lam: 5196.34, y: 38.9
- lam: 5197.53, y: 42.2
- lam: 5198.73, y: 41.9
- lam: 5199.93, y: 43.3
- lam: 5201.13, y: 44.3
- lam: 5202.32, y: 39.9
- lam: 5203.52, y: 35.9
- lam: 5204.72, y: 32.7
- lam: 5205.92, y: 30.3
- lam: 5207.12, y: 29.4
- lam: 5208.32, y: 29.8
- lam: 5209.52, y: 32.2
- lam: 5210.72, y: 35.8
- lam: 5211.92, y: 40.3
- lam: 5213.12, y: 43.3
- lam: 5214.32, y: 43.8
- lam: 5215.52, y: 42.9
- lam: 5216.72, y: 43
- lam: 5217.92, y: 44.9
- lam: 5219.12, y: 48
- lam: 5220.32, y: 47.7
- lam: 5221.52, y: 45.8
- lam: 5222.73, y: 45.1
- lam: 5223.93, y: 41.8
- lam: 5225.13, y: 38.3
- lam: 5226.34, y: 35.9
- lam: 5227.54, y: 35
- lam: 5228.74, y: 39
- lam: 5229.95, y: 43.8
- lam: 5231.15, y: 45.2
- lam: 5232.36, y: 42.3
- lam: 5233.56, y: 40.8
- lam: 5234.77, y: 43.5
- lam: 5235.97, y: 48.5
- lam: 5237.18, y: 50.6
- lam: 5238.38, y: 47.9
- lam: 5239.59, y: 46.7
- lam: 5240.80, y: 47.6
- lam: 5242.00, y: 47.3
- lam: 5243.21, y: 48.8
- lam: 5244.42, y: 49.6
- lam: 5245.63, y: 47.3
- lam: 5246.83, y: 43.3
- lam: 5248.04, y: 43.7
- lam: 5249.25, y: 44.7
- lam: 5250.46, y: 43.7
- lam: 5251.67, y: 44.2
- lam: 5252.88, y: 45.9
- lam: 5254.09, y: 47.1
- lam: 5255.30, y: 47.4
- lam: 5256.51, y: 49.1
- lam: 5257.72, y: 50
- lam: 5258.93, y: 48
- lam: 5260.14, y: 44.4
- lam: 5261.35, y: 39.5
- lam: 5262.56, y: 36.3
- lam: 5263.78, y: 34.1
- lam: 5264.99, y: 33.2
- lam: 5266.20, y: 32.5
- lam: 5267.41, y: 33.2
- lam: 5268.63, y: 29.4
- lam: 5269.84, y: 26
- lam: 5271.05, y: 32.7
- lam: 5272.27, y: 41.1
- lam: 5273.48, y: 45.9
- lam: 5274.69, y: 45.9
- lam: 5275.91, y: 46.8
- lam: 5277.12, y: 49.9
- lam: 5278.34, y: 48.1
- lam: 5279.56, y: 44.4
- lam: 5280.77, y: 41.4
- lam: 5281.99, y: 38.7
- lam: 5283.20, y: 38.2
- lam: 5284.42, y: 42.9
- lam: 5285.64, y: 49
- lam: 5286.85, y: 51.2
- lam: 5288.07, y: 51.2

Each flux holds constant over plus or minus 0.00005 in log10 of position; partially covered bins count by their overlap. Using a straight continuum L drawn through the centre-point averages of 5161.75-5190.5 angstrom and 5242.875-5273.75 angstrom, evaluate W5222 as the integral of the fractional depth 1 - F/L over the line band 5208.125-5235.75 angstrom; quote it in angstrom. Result -4.1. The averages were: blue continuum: 29.5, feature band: 41.5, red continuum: 41.5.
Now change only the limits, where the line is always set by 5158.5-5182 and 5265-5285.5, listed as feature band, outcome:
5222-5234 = -1.73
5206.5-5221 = -2.40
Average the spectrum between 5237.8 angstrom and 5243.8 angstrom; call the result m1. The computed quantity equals 47.6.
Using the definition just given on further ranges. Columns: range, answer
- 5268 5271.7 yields 29.5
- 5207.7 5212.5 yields 34.5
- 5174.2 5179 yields 32.8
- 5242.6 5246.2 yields 48.5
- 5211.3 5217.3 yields 42.7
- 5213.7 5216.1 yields 43.4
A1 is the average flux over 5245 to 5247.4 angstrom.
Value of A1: 45.5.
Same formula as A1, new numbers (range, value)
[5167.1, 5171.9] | 23.2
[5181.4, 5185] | 20.7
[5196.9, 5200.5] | 42.4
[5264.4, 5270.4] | 30.9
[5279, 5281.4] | 42.9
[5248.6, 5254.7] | 45.1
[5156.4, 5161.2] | 41.1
